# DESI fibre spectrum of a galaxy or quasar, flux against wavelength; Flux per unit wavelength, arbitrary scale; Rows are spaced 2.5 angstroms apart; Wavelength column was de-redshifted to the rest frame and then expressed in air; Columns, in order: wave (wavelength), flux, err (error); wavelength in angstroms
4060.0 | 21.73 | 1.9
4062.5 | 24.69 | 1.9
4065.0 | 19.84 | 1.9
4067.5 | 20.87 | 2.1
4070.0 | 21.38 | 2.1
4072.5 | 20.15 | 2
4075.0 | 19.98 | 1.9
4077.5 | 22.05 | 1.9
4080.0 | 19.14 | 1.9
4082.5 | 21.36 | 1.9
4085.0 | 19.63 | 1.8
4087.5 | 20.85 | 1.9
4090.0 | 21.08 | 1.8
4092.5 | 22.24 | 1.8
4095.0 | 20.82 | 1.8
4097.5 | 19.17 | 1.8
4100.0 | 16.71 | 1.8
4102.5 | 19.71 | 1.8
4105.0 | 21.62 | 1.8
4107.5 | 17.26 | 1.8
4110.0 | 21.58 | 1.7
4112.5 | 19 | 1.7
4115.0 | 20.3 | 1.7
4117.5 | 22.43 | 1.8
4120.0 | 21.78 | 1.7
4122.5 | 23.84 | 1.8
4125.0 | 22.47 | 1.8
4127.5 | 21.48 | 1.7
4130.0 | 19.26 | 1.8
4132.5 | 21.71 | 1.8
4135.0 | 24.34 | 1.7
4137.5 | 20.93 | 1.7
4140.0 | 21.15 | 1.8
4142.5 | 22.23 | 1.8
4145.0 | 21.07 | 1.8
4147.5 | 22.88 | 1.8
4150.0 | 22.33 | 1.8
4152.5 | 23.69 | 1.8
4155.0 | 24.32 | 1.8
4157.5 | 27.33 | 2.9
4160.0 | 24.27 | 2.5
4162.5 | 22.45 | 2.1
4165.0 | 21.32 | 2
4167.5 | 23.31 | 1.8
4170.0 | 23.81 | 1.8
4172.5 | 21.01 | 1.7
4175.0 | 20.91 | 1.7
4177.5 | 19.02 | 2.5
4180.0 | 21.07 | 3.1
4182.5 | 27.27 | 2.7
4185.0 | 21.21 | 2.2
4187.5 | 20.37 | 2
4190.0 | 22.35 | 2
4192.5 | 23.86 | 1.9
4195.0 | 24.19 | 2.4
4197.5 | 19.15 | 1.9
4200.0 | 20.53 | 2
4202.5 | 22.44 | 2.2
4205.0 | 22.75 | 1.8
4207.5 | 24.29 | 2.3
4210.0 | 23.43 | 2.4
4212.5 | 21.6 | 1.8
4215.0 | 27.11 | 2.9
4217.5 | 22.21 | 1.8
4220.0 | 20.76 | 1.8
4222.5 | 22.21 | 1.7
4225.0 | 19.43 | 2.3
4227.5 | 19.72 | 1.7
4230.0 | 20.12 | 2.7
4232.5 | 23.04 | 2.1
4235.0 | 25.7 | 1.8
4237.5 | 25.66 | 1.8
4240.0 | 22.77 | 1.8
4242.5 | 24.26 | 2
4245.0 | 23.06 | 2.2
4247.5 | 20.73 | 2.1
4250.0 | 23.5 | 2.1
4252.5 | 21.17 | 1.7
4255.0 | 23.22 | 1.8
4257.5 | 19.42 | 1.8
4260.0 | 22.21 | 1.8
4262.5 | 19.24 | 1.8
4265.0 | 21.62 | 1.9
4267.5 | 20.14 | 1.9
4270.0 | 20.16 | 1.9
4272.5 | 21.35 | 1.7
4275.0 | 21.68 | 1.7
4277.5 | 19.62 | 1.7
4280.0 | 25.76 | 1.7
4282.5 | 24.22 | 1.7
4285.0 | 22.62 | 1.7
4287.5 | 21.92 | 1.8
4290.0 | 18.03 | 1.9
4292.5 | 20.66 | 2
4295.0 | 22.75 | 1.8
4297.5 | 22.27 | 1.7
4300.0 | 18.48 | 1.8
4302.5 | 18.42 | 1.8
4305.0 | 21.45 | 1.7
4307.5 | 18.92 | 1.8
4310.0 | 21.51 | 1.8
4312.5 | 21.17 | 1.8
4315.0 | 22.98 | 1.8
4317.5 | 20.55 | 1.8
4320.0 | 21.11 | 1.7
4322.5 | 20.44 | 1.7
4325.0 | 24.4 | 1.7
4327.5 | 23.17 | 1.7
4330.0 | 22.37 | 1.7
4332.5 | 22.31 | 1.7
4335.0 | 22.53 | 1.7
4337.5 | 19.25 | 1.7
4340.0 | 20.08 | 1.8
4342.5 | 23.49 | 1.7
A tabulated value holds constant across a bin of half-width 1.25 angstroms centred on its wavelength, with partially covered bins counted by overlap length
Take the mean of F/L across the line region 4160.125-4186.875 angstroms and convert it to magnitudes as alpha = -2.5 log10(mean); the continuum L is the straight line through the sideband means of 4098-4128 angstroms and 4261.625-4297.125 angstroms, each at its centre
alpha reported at -0.06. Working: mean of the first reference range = 20.6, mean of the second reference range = 21.5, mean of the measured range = 22.2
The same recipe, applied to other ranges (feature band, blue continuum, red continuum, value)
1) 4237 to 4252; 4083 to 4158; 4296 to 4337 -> -0.09 mag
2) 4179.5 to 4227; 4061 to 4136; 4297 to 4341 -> -0.07 mag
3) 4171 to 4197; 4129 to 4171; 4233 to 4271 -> 0.02 mag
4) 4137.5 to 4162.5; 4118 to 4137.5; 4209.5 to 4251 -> -0.04 mag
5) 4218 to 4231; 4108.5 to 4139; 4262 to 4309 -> 0.04 mag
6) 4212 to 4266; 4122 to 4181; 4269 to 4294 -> -0.02 mag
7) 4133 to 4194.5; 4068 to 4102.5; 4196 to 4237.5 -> -0.06 mag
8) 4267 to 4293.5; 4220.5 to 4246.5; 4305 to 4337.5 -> 0.03 mag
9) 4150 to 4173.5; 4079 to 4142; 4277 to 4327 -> -0.12 mag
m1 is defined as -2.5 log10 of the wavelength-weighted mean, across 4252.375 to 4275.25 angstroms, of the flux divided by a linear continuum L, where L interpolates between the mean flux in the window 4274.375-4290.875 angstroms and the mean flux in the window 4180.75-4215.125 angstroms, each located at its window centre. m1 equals 0.06 mag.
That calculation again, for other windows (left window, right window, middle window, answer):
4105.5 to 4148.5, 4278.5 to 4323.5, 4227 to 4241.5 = -0.08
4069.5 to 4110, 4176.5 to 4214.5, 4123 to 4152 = -0.04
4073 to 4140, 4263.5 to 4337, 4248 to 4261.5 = -0.03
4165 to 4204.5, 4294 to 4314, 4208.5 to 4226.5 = -0.04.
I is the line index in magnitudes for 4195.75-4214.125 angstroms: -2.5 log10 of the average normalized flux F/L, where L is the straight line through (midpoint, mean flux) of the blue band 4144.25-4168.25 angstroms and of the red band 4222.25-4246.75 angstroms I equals 0.03 mag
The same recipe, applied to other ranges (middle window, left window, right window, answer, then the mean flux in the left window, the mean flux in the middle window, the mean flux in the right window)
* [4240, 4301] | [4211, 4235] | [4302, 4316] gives -0.01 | 22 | 21.6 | 20.8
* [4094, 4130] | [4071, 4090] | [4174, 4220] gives 0.03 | 20.5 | 20.5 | 22.4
